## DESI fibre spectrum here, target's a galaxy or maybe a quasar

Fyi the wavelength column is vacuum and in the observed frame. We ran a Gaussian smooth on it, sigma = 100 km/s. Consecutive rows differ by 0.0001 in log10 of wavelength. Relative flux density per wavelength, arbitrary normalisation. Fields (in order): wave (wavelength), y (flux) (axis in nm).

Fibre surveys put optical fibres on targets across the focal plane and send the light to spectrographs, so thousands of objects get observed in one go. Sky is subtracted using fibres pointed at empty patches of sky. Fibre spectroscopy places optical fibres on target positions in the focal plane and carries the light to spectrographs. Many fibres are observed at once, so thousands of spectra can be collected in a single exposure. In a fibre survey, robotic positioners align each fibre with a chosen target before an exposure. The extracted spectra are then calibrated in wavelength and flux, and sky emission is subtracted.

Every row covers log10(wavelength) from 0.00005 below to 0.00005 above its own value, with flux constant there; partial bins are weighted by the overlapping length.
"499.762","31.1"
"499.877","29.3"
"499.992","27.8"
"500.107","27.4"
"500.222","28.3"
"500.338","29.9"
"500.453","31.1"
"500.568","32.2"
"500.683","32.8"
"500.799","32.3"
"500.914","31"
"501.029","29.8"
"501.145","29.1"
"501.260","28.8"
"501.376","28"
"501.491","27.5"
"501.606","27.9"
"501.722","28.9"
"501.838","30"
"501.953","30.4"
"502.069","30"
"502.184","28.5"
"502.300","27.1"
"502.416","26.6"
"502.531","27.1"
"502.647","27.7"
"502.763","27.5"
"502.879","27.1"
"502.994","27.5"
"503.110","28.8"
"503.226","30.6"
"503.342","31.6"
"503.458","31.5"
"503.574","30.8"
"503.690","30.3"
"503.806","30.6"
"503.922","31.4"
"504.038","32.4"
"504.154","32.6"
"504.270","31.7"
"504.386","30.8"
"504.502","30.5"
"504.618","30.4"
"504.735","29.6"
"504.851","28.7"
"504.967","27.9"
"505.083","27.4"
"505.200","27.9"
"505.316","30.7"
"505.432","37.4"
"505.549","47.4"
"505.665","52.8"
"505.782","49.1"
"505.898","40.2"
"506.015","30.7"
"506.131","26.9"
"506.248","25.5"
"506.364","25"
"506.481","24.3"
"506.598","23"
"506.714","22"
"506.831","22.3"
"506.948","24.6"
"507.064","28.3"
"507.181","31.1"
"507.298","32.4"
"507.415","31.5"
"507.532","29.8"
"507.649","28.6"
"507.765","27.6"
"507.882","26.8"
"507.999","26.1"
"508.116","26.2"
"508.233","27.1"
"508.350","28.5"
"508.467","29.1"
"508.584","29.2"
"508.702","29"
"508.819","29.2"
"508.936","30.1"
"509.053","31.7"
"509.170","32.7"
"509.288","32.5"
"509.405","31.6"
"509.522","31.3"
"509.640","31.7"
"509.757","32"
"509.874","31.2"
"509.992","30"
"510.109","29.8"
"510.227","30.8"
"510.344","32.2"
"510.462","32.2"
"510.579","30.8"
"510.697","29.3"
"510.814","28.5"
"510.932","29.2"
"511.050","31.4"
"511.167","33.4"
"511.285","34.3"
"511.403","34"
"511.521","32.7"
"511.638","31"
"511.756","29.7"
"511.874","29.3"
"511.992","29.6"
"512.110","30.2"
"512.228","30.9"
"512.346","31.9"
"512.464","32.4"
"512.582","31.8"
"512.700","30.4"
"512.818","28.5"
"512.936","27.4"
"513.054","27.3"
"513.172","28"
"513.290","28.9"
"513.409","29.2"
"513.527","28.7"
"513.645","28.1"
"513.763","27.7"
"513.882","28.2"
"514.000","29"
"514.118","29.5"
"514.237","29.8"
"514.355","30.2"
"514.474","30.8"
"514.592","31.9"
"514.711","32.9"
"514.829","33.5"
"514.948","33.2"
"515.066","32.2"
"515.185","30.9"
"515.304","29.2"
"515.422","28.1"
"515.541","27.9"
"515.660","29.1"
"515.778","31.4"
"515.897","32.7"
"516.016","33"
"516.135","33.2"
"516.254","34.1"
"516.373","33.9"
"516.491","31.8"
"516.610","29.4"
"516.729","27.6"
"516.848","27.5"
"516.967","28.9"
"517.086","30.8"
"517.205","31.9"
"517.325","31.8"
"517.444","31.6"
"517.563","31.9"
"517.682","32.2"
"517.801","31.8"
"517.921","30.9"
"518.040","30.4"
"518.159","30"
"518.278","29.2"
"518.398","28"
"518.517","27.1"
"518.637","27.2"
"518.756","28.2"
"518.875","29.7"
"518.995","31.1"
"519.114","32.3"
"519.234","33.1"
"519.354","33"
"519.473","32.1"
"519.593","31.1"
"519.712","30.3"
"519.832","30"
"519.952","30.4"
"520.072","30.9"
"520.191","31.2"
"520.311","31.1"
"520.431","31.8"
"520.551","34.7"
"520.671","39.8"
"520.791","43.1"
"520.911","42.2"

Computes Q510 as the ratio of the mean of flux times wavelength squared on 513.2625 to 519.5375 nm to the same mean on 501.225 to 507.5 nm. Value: 1.06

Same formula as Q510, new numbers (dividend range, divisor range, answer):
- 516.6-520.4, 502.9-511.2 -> 1.04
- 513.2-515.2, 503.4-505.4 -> 1.03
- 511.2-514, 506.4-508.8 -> 1.12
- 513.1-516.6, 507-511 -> 1.04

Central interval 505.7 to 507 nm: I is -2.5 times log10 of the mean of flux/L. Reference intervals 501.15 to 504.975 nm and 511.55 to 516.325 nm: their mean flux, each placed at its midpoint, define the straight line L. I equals 0.03 mag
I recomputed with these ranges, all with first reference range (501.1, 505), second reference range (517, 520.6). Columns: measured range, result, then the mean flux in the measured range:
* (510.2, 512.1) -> -0.04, 31.1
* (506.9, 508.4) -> 0.05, 28.4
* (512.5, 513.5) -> 0.05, 29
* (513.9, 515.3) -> -0.02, 31.1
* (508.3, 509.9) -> -0.03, 30.7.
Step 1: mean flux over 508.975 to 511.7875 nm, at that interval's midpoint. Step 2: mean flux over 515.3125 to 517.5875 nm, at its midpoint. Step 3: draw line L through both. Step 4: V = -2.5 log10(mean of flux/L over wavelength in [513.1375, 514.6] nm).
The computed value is 0.07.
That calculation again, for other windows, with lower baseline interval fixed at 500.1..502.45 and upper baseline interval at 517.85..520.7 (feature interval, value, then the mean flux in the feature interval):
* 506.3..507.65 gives 0.119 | 26.8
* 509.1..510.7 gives -0.043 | 31.4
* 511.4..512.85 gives -0.020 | 30.9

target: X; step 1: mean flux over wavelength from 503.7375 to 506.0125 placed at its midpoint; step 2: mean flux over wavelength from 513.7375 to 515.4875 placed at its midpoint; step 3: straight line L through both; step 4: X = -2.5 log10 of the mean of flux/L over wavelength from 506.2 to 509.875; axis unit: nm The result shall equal 0.16 mag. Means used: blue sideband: 34.1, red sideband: 30.5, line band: 28.5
